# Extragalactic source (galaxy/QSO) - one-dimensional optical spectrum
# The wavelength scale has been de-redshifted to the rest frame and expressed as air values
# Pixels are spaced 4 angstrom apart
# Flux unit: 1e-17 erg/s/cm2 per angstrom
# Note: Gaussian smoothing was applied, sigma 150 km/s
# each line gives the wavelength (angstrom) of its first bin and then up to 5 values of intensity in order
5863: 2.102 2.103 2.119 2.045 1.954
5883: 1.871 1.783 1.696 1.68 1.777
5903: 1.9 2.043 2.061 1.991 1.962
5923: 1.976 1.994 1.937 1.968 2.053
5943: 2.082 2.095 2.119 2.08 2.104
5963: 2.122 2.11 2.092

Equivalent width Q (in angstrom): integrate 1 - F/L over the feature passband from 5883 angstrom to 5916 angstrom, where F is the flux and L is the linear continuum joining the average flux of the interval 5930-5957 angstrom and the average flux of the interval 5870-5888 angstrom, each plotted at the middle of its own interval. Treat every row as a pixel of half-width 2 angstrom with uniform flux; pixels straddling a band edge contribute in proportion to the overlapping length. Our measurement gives 2.1 angstrom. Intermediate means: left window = 1.95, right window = 2.05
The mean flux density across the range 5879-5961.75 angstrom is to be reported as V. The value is 1.96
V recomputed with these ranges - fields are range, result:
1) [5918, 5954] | 2.02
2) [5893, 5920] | 1.91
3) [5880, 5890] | 1.83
